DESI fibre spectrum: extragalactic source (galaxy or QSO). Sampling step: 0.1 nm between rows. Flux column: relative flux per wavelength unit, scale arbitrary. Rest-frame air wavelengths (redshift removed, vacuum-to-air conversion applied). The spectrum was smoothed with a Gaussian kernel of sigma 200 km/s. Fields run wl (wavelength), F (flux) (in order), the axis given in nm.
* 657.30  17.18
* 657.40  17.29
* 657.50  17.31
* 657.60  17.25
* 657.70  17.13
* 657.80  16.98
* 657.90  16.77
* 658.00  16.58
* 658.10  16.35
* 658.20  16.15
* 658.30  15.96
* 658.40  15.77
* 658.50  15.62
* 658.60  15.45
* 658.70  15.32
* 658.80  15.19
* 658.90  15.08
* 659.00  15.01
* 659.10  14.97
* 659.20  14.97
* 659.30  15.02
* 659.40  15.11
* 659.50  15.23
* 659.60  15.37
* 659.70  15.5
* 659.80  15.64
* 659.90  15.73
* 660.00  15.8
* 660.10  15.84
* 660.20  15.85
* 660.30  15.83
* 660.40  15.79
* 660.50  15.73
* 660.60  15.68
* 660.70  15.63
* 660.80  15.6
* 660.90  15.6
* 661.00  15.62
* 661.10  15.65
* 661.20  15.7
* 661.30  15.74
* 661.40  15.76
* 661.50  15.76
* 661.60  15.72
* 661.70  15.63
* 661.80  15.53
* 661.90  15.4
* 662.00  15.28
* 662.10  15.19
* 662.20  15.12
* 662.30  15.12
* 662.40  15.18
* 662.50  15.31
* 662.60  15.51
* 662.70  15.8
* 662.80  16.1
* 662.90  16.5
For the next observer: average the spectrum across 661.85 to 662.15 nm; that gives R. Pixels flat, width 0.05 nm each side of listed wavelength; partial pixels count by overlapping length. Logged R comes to 15.3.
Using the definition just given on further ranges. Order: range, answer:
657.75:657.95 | 16.9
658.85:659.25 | 15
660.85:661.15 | 15.6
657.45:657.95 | 17.1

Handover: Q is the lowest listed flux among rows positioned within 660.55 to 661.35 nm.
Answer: 15.6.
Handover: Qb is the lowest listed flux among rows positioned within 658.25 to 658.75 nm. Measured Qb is 15.32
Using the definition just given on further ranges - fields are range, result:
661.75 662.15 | 15.19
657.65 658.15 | 16.35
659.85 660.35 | 15.73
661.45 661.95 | 15.4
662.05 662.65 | 15.12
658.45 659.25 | 14.97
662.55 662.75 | 15.51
